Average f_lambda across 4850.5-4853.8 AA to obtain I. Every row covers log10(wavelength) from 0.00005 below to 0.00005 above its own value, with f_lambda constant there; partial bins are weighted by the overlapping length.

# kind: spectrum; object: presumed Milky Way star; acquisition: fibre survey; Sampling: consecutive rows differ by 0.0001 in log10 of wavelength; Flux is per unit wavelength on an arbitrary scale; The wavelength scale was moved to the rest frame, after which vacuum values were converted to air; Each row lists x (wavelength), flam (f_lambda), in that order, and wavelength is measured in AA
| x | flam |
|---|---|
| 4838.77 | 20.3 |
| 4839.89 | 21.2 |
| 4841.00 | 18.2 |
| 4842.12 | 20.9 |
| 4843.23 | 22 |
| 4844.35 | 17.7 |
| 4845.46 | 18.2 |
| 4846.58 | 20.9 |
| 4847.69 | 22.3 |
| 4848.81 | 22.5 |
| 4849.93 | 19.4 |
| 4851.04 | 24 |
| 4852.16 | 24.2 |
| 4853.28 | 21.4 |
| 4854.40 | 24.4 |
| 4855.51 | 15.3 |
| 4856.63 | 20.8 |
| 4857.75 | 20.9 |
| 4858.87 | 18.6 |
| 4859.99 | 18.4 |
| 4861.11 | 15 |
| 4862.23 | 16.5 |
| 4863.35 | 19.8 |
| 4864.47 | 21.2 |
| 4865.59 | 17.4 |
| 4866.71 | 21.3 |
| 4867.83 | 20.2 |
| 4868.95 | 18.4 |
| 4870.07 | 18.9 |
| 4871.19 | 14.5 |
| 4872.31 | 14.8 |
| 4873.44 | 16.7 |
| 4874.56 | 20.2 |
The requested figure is 23.2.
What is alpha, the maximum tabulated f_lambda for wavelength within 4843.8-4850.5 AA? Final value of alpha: 22.5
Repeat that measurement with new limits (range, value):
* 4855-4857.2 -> 20.8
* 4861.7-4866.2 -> 21.2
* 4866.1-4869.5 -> 21.3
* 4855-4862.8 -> 20.9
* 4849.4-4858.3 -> 24.4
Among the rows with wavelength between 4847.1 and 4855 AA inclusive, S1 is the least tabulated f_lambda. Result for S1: 19.4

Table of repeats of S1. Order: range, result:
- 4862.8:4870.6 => 17.4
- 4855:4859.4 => 15.3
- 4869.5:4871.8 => 14.5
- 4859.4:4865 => 15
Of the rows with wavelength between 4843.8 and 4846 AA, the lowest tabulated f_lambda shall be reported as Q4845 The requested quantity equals 17.7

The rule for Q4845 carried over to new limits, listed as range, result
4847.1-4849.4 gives 22.3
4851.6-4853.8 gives 21.4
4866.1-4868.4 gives 20.2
